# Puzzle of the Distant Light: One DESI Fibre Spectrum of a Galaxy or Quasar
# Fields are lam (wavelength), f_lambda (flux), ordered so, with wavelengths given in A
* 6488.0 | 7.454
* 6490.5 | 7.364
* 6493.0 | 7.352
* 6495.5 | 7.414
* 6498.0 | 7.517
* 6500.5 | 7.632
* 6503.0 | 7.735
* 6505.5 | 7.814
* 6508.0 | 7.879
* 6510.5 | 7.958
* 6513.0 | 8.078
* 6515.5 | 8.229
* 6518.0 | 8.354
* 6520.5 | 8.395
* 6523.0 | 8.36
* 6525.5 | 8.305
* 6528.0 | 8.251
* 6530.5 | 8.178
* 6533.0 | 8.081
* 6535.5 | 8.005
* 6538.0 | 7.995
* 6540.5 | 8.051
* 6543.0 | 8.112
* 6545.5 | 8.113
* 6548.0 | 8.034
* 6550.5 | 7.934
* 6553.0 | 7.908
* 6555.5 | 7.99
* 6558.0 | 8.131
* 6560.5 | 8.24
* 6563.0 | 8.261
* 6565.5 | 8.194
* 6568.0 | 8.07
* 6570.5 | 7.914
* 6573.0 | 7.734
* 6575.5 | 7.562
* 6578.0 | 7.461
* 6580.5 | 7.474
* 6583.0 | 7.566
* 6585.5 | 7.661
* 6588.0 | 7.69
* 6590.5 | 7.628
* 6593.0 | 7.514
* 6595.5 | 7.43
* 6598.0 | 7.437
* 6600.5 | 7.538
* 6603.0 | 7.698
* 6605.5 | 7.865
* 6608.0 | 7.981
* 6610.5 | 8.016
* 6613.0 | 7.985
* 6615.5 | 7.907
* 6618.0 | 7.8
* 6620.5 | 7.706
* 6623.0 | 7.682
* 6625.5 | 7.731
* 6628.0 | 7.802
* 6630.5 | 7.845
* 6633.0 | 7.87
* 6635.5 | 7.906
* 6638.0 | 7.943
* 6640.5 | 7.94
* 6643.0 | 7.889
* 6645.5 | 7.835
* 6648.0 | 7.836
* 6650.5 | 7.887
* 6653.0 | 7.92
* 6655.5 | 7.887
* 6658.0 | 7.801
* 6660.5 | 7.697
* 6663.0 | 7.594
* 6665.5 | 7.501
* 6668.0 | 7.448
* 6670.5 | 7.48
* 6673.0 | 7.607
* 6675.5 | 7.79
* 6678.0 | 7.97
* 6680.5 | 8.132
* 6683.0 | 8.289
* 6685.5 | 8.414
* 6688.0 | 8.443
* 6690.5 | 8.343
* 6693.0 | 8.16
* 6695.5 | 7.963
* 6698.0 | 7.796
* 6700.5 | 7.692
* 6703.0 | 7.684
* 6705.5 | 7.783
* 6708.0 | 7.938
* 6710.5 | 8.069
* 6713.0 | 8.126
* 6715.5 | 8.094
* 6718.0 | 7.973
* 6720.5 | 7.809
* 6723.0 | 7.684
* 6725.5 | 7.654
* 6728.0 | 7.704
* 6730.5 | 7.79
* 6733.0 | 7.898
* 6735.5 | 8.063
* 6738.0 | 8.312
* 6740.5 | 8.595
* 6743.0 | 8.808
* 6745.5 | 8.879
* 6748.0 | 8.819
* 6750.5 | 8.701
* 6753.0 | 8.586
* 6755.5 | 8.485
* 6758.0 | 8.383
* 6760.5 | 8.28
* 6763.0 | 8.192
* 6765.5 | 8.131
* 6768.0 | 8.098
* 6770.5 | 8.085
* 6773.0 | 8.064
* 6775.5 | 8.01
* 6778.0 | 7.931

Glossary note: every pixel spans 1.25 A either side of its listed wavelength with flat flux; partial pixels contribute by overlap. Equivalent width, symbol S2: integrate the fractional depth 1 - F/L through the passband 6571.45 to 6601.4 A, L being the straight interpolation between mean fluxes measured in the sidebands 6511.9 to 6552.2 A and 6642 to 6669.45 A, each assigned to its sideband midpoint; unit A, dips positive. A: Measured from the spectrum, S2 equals 1.6 A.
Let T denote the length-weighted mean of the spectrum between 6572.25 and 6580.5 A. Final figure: 7.56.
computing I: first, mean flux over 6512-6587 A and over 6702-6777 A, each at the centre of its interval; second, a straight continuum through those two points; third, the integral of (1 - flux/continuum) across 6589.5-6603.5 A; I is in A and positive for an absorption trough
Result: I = 0.9 A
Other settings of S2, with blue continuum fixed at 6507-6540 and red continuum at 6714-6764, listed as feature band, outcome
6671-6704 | 0.8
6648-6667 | 1.0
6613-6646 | 1.4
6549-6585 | 1.3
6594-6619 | 1.3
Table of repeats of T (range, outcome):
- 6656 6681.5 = 7.7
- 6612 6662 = 7.84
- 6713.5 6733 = 7.83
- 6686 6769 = 8.15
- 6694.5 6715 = 7.89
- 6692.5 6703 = 7.86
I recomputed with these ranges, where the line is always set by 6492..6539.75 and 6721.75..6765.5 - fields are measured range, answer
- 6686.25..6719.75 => 0.9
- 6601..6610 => 0.3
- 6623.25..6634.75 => 0.5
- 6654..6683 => 1.5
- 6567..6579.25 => 0.5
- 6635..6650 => 0.5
